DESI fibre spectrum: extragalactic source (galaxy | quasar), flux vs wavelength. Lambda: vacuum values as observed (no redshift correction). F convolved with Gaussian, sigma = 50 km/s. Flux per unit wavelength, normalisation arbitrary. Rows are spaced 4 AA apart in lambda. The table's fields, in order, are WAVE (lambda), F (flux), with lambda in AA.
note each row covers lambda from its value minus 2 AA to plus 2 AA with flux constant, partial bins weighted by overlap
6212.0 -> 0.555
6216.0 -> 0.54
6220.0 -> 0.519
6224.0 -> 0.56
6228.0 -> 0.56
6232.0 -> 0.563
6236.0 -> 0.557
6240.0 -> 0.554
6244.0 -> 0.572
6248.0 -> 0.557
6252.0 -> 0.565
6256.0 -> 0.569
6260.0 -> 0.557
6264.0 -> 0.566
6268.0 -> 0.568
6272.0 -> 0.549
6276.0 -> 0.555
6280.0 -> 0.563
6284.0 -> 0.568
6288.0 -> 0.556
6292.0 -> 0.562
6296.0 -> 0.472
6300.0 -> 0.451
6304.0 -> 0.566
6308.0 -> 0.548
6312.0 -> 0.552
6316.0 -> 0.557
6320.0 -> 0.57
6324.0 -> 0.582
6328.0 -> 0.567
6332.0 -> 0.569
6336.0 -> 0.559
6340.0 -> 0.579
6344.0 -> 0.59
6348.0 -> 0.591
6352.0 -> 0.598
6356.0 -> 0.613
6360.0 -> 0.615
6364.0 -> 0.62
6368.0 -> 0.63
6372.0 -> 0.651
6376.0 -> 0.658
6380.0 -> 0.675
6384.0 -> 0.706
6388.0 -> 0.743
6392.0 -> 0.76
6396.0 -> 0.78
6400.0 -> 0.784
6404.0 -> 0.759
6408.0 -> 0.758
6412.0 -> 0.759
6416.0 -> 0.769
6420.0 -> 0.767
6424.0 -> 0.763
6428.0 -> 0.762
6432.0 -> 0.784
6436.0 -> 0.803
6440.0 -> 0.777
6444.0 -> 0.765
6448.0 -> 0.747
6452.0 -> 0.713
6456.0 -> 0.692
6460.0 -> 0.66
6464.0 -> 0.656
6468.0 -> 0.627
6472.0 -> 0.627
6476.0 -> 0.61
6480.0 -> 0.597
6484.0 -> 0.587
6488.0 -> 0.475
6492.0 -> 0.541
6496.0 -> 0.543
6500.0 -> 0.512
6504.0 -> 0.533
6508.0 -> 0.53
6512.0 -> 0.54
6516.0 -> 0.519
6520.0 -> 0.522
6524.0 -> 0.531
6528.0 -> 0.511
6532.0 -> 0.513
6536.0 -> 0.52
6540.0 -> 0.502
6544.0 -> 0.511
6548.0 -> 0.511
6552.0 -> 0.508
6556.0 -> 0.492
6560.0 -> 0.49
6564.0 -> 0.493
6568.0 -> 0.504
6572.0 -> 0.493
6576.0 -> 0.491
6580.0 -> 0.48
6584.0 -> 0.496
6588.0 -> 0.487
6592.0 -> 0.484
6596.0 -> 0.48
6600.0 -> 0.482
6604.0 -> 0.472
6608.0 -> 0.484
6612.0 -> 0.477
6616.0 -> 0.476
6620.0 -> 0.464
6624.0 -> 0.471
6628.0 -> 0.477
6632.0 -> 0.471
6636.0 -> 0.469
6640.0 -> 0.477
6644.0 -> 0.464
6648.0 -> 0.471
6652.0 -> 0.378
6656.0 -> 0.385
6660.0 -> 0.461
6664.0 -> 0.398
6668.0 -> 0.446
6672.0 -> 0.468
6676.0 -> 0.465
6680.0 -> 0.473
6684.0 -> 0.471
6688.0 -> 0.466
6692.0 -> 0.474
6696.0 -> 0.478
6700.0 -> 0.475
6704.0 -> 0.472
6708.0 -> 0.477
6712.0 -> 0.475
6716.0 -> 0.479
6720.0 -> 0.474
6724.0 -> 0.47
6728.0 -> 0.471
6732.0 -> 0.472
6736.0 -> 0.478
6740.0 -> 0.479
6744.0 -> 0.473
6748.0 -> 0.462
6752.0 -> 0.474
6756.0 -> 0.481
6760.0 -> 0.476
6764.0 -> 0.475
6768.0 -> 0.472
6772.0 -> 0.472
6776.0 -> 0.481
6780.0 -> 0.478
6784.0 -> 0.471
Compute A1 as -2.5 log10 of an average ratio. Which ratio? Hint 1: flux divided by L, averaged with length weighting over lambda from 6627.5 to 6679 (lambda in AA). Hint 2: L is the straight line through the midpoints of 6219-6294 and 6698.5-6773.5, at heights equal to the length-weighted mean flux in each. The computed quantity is 0.09 mag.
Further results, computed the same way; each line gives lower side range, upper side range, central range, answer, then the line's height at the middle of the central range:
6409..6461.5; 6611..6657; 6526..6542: 0.18 mag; 0.606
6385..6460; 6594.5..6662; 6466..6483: 0.12 mag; 0.682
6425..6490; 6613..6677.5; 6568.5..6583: 0.10 mag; 0.537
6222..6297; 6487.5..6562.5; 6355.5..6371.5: -0.15 mag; 0.542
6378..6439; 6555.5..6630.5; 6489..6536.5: 0.15 mag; 0.603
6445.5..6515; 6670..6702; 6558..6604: 0.10 mag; 0.537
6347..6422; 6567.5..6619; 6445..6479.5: -0.08 mag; 0.618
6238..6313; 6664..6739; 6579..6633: 0.02 mag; 0.488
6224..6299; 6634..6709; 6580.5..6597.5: -0.02 mag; 0.476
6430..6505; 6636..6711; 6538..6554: 0.13 mag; 0.574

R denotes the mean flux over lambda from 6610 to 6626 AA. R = 0.472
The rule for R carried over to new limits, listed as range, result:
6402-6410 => 0.758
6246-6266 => 0.563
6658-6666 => 0.429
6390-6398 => 0.77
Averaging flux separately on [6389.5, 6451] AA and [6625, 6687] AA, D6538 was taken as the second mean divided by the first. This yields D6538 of 0.6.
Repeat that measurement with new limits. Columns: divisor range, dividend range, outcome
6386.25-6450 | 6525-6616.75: 0.64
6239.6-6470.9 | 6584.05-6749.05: 0.73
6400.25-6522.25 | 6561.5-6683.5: 0.71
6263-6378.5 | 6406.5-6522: 1.14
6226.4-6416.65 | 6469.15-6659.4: 0.83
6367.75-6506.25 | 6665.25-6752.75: 0.69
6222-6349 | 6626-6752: 0.83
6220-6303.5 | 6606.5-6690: 0.83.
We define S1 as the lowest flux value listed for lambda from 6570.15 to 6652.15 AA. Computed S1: 0.378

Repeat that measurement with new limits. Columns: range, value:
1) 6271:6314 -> 0.451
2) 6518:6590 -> 0.48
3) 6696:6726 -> 0.47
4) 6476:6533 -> 0.475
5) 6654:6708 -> 0.385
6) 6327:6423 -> 0.559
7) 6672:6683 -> 0.465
